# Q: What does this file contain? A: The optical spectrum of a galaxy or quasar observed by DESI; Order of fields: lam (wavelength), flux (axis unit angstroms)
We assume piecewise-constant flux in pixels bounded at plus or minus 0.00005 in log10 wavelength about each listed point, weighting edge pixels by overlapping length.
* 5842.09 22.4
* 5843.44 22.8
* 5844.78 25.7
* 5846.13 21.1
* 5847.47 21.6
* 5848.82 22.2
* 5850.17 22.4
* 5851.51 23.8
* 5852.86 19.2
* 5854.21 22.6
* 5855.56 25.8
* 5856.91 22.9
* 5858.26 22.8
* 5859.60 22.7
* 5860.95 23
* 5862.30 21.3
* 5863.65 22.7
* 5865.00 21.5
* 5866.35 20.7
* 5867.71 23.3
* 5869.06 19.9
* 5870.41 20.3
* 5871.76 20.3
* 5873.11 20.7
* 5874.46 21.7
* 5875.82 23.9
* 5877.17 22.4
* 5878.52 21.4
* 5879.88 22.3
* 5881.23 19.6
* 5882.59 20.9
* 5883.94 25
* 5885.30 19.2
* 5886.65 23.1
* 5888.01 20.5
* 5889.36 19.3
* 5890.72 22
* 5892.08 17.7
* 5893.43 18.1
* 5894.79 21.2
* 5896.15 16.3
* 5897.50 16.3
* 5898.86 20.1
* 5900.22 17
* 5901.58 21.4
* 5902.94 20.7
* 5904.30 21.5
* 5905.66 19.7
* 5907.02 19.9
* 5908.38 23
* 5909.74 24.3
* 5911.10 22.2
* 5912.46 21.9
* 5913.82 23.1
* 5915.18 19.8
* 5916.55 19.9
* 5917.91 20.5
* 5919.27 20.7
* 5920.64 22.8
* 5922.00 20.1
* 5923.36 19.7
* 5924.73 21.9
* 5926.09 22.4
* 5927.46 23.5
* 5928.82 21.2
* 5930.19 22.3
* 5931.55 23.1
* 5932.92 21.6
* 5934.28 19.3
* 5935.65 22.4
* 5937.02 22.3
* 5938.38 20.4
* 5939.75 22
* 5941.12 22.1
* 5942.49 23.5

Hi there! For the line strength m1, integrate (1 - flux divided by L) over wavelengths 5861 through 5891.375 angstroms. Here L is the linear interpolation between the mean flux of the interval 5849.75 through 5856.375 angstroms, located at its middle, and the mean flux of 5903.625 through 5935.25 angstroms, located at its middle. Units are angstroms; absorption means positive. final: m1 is 1.2 angstroms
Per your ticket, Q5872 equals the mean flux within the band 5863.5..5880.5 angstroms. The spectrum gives 21.6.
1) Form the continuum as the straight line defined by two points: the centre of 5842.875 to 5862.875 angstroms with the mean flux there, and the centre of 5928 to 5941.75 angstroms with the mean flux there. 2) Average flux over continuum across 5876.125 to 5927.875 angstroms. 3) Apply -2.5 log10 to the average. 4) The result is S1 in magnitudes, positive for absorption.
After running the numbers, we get 0.06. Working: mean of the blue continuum 22.7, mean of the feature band 20.8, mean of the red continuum 21.7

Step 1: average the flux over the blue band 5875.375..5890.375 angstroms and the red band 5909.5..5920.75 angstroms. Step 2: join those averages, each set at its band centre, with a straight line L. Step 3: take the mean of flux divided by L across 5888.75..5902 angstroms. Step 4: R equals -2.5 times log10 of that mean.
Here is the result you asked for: 0.14 mag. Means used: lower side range 21.6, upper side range 21.5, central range 18.9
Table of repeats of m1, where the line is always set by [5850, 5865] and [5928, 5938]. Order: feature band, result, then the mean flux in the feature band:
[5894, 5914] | 1.4 angstroms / 20.5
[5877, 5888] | 0.3 angstroms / 21.6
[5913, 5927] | 0.5 angstroms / 21.1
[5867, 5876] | 0.5 angstroms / 21.3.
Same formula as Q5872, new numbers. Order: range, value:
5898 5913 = 21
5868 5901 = 20.4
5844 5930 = 21.3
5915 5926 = 20.8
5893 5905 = 19.2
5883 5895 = 20.7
